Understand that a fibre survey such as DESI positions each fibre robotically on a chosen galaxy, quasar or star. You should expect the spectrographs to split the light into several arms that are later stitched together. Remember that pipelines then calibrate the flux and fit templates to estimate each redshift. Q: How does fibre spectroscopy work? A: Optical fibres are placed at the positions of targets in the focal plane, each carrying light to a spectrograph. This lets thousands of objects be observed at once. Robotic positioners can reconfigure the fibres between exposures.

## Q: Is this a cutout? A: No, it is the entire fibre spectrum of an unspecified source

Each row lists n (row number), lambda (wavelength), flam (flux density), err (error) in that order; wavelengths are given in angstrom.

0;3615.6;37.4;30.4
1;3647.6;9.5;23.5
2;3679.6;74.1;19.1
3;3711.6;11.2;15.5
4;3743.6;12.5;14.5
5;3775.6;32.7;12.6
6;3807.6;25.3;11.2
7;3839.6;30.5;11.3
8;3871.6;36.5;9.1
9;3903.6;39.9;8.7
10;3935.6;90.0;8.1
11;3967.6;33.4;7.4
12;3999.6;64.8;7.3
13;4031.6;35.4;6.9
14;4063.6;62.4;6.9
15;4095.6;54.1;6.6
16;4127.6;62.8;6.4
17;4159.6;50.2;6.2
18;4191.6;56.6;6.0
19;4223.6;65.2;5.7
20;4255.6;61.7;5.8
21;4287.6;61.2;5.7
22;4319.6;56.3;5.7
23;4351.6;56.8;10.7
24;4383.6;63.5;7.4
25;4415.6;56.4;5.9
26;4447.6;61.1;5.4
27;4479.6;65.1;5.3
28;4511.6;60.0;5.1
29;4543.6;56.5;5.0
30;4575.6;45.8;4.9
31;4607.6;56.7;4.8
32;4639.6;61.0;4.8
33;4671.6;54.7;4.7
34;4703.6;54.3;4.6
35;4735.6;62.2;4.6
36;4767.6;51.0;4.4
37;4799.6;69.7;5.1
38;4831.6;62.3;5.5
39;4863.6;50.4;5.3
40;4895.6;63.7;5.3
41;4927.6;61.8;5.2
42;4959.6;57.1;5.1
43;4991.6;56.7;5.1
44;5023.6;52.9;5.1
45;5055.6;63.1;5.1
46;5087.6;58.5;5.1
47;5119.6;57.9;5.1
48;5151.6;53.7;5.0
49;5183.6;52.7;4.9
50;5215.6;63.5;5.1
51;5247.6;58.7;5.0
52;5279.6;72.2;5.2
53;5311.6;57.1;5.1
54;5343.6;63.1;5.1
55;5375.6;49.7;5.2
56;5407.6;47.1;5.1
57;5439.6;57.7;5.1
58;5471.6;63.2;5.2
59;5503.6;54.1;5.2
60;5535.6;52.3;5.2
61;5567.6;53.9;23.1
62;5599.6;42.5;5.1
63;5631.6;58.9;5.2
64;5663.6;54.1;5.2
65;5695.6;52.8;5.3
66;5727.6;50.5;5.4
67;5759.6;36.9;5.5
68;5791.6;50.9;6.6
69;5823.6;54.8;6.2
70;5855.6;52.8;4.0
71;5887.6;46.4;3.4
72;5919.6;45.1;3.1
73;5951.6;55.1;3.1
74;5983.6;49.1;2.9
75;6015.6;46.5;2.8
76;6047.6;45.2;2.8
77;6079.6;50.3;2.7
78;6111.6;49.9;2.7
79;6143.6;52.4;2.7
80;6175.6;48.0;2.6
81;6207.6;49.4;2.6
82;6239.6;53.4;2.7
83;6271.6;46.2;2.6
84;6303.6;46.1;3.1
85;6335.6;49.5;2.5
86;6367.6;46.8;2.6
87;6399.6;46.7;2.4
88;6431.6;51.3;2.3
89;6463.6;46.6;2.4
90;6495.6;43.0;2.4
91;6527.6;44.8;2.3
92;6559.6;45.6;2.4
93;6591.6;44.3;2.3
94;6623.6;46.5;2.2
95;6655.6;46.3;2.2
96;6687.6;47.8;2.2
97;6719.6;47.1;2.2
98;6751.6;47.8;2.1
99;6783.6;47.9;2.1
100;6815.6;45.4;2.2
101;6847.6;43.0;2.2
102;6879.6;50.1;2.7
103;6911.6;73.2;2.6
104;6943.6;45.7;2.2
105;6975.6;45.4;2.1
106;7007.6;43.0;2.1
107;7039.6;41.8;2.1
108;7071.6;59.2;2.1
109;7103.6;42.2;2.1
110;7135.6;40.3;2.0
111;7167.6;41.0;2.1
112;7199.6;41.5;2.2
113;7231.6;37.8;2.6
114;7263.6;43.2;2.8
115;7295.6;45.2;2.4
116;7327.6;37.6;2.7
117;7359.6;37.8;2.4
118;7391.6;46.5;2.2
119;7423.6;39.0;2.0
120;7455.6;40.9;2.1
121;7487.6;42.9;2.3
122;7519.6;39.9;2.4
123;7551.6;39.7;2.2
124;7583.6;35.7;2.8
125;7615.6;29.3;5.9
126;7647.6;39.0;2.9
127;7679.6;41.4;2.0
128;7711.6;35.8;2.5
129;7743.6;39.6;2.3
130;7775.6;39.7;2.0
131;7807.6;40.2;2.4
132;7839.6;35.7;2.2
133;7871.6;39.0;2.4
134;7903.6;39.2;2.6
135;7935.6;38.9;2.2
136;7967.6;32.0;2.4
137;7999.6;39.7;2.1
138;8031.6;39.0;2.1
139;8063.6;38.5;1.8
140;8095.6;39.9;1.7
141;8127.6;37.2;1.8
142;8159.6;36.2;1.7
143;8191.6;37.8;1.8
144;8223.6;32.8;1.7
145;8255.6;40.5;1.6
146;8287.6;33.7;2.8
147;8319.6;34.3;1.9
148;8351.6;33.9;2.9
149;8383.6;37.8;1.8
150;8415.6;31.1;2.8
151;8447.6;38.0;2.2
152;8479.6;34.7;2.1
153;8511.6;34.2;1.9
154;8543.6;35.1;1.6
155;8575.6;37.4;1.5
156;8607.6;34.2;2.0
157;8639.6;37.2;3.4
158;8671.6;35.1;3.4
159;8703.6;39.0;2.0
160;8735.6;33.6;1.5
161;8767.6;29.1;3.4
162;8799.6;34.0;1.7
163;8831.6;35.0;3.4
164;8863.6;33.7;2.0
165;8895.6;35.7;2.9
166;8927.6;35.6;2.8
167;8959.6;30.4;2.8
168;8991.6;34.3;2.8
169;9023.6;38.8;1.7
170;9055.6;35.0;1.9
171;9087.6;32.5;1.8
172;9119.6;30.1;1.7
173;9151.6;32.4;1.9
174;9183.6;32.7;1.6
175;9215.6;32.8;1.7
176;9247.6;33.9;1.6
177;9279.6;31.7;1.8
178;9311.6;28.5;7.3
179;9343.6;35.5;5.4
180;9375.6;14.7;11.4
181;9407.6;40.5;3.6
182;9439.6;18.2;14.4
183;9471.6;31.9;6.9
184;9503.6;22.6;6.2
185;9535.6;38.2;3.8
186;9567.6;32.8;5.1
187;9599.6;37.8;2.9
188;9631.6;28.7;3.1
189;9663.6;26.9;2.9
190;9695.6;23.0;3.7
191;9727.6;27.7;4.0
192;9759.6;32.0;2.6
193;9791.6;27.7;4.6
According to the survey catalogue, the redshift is 0.052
